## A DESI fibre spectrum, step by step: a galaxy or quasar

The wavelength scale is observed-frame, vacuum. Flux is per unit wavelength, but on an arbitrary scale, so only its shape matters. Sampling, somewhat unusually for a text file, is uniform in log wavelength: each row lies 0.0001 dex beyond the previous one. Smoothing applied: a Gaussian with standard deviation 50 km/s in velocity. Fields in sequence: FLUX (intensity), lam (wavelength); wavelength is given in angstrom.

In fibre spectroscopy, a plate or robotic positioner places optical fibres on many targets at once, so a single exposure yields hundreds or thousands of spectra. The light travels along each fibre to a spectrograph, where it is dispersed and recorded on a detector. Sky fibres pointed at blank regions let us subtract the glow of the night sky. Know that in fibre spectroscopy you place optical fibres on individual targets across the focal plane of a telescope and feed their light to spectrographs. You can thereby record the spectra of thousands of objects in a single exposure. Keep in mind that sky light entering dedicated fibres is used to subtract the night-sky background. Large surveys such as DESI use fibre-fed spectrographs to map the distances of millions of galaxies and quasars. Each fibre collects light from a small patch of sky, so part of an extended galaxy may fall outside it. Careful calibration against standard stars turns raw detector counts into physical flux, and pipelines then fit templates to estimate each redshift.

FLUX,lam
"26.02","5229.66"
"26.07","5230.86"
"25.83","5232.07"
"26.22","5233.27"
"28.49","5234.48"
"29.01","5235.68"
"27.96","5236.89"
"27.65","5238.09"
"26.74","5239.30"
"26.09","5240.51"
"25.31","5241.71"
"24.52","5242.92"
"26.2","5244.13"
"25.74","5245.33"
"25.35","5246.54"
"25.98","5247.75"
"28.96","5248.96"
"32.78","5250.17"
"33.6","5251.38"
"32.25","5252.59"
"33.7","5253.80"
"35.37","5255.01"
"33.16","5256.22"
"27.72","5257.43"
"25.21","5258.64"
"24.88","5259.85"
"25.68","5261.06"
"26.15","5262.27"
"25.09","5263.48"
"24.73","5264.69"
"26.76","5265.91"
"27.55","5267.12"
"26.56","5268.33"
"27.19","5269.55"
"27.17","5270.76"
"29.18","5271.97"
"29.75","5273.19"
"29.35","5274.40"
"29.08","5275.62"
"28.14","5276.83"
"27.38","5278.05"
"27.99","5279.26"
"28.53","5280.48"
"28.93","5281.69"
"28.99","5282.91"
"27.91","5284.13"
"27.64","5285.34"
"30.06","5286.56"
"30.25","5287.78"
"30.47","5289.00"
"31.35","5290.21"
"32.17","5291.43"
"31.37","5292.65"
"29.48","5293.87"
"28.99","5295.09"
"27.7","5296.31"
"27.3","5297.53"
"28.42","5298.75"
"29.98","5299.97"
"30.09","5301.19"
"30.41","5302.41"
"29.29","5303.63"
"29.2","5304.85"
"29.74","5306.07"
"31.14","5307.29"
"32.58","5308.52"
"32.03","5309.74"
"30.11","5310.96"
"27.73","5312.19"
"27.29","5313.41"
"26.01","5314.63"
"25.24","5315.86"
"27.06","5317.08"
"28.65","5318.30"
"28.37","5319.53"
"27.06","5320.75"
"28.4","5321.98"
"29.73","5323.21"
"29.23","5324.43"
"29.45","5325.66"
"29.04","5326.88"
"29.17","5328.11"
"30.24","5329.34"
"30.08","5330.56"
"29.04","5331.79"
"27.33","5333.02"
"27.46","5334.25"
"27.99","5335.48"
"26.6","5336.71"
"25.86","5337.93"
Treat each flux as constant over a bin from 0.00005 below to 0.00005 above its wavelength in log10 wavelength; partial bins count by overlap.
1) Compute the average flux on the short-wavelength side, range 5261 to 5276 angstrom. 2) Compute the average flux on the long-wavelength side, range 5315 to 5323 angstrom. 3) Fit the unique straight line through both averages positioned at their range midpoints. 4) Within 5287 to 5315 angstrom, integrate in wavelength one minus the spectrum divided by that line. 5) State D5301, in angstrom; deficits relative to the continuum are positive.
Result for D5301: -2.4 angstrom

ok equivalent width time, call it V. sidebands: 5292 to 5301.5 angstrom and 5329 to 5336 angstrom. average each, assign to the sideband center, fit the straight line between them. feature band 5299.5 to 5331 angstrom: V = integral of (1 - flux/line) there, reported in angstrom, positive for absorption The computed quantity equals -0.26 angstrom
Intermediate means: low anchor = 29.1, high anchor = 28.6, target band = 29.1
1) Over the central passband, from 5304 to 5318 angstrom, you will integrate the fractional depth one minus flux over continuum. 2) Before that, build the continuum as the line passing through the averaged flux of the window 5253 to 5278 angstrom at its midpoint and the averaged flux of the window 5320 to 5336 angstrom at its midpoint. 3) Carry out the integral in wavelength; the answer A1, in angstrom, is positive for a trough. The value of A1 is -0.2 angstrom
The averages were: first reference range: 28.1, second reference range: 28.8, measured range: 28.9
